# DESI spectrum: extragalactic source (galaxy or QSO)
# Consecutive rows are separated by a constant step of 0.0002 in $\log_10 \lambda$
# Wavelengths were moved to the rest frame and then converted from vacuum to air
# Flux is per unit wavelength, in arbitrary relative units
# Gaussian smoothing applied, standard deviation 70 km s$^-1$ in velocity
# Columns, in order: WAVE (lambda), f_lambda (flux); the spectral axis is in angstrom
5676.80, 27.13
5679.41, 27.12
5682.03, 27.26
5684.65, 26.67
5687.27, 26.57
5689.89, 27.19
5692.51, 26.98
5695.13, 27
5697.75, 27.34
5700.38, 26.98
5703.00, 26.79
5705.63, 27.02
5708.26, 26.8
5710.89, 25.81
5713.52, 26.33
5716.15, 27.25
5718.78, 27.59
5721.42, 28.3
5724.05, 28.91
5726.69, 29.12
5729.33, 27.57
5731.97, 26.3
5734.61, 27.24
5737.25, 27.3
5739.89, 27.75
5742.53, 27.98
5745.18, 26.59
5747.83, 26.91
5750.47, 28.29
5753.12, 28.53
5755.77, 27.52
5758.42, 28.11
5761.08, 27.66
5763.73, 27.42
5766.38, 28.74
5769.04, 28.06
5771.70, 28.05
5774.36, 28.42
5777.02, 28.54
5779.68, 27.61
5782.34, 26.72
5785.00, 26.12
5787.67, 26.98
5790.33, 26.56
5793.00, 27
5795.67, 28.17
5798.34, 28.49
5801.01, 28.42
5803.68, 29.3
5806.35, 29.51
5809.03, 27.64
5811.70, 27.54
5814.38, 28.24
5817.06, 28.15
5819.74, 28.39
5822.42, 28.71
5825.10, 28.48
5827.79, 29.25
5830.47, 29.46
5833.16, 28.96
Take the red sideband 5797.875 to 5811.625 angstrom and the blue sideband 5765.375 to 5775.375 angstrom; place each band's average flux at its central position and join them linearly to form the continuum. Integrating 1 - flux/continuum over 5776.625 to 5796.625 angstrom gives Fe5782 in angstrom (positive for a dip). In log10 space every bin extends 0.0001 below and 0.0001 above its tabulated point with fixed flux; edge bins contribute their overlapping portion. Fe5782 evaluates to 0.9 angstrom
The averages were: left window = 28.3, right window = 28.6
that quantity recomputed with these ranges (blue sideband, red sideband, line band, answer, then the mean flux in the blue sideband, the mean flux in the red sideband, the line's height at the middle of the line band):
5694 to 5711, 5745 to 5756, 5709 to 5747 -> -0.15 angstrom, 26.9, 27.7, 27.3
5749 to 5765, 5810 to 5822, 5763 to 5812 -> 0.27 angstrom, 27.9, 28.1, 28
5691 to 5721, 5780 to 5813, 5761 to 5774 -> -0.28 angstrom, 26.9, 27.7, 27.5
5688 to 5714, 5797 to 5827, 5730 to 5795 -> 0.48 angstrom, 26.8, 28.5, 27.7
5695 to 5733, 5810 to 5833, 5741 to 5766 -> 0.03 angstrom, 27.3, 28.5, 27.7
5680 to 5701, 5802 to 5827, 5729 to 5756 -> 0.16 angstrom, 27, 28.5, 27.6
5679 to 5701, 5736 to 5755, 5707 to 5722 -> 0.18 angstrom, 27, 27.6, 27.3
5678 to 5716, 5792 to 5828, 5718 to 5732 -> -0.46 angstrom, 26.9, 28.4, 27.2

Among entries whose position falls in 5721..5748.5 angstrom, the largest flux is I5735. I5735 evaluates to 29.12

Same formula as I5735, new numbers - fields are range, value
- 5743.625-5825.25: 29.51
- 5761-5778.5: 28.74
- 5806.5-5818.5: 28.24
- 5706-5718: 27.25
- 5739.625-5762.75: 28.53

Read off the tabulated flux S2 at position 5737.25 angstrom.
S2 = 27.3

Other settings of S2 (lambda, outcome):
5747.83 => 26.91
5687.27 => 26.57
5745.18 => 26.59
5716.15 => 27.25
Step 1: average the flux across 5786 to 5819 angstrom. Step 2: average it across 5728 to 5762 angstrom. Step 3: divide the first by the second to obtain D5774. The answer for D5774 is 1.02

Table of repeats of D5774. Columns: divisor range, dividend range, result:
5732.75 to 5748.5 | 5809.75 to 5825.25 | 1.03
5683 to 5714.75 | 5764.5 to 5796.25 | 1.03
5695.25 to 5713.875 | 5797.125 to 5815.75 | 1.06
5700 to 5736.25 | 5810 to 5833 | 1.05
